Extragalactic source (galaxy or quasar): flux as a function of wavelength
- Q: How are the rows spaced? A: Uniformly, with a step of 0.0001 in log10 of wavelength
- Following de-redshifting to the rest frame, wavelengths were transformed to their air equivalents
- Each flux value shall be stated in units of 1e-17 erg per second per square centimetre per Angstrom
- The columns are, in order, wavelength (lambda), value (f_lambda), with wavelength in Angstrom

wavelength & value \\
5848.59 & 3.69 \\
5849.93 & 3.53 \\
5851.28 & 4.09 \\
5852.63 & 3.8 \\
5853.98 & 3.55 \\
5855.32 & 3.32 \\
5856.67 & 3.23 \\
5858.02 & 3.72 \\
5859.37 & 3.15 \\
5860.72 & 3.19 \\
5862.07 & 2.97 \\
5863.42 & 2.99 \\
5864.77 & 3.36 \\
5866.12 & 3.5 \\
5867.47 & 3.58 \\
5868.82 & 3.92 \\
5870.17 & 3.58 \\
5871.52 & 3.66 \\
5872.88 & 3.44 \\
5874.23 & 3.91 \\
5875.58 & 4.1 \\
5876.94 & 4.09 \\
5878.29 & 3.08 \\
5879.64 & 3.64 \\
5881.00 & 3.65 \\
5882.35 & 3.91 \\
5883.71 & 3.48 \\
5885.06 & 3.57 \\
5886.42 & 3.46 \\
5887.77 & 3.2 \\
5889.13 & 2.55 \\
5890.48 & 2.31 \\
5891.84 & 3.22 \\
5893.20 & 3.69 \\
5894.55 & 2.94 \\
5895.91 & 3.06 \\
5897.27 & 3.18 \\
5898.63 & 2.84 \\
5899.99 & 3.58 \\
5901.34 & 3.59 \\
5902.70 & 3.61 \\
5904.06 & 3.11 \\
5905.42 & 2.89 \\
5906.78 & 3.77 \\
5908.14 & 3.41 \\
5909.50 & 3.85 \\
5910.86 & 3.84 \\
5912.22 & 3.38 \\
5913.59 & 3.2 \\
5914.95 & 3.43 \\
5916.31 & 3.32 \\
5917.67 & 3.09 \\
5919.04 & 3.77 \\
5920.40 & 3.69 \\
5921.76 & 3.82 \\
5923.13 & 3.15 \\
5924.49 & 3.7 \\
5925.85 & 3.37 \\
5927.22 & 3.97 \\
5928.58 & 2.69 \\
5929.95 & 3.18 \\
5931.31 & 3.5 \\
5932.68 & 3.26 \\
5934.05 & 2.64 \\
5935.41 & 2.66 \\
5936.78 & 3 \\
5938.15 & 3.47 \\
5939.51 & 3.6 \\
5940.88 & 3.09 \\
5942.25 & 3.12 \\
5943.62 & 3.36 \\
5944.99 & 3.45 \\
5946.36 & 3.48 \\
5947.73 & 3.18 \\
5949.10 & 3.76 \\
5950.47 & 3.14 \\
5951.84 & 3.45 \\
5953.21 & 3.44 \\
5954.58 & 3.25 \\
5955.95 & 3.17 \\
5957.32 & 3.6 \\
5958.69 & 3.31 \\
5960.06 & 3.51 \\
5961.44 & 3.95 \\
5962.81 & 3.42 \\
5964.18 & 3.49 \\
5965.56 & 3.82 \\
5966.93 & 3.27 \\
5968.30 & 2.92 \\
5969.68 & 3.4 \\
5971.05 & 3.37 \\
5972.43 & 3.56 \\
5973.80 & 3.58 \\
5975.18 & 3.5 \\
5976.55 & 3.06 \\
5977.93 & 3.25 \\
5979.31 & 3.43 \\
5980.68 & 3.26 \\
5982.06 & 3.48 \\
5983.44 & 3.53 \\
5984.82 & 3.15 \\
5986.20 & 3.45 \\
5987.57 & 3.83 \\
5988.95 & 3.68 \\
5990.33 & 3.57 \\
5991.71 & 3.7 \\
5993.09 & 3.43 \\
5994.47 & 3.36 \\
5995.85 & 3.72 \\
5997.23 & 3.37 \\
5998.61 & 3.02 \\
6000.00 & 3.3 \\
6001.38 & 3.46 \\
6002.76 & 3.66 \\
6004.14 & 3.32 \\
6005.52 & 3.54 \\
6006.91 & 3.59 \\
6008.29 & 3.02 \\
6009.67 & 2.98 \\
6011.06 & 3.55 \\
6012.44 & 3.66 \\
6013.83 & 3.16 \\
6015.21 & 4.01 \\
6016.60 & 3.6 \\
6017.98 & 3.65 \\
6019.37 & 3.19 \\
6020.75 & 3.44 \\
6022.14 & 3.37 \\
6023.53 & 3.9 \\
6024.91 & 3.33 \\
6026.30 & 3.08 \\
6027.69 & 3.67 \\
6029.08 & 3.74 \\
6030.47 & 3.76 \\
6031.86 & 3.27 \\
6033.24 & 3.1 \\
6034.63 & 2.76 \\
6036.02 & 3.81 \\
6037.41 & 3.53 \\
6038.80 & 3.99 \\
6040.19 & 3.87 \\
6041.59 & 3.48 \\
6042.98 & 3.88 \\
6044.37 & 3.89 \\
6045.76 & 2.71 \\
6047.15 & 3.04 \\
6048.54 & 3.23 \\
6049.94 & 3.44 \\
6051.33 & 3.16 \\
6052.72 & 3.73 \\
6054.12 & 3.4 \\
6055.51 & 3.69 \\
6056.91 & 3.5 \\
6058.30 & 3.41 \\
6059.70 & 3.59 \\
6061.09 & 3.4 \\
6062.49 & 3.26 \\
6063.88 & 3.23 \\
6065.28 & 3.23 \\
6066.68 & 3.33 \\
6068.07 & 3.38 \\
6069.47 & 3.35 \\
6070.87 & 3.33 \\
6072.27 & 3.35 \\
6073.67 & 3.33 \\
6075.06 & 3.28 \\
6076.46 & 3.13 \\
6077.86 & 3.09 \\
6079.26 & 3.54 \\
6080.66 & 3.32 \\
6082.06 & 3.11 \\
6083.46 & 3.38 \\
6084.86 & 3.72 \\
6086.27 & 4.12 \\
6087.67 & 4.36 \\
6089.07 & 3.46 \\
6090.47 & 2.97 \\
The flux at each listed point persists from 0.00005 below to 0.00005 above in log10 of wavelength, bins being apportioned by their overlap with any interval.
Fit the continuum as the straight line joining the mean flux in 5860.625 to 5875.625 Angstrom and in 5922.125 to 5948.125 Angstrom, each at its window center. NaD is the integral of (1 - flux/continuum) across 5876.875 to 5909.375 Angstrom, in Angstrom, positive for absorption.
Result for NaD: 0.90 Angstrom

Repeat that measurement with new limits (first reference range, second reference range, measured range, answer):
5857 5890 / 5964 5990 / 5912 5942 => 1.2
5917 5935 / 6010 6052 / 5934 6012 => 0.5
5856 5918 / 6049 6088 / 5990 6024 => -0.4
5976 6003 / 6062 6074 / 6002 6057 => -1.6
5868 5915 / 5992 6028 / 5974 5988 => 0.2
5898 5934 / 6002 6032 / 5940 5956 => 0.5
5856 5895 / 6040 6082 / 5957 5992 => -0.7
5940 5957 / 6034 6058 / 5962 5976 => -0.3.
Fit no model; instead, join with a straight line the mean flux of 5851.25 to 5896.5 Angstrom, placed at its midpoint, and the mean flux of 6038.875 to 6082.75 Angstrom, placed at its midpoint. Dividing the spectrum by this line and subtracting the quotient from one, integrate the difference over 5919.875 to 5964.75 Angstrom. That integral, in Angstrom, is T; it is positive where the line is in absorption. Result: 0.7 Angstrom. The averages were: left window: 3.43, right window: 3.39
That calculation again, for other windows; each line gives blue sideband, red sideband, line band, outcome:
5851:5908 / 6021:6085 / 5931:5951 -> 1.0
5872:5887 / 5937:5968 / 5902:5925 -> 0.5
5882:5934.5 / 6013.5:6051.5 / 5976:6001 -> 0.0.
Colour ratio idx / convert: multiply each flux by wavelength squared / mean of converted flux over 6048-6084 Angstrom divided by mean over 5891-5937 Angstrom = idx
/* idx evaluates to 1.1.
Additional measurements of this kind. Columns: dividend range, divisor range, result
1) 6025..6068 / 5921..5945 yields 1.09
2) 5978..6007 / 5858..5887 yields 1.02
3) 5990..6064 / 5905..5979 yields 1.05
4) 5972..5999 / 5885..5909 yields 1.10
